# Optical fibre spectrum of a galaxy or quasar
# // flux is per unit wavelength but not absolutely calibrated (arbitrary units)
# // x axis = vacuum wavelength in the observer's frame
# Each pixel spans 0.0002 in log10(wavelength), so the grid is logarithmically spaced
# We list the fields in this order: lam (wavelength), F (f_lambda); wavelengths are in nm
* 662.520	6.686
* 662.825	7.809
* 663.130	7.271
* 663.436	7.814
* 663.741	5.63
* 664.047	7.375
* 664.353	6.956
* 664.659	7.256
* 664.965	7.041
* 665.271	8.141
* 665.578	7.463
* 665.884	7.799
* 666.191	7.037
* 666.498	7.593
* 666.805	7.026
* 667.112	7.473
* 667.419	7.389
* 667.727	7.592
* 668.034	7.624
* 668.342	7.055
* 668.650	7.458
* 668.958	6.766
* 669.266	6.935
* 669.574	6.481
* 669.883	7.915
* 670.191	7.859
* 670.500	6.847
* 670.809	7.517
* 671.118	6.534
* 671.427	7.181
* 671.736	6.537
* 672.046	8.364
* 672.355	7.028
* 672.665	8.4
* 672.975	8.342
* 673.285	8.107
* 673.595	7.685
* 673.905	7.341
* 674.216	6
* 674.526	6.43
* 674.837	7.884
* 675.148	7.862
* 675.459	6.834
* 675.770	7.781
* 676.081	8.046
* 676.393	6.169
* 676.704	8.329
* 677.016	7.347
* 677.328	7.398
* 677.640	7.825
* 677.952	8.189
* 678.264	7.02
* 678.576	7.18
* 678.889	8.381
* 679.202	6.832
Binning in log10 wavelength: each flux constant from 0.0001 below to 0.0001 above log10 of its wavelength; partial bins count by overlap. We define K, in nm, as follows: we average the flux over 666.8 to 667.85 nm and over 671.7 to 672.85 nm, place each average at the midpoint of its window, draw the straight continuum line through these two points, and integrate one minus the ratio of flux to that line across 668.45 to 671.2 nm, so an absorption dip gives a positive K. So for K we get 0.15 nm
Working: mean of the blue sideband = 7.41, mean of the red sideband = 7.71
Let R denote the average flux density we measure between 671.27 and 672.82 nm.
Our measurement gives 7.5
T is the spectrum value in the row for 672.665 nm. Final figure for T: 8.4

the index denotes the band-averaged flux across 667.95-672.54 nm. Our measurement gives 7.21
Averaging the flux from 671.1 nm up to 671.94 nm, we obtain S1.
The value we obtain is 6.88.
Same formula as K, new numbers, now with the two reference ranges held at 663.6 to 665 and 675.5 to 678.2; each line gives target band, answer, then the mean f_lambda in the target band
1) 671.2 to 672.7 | -0.018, 7.38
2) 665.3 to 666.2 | -0.086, 7.59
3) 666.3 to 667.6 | -0.067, 7.36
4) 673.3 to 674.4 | 0.040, 7.14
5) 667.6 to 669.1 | -0.046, 7.3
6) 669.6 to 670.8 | -0.039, 7.42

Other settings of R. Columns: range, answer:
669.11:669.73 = 6.71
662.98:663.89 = 6.91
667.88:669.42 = 7.17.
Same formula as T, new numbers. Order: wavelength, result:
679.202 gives 6.832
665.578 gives 7.463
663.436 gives 7.814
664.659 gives 7.256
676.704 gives 8.329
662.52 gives 6.686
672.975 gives 8.342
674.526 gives 6.43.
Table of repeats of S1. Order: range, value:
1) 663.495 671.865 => 7.21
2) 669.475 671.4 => 7.21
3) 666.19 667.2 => 7.31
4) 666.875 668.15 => 7.49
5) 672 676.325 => 7.53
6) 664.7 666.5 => 7.49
